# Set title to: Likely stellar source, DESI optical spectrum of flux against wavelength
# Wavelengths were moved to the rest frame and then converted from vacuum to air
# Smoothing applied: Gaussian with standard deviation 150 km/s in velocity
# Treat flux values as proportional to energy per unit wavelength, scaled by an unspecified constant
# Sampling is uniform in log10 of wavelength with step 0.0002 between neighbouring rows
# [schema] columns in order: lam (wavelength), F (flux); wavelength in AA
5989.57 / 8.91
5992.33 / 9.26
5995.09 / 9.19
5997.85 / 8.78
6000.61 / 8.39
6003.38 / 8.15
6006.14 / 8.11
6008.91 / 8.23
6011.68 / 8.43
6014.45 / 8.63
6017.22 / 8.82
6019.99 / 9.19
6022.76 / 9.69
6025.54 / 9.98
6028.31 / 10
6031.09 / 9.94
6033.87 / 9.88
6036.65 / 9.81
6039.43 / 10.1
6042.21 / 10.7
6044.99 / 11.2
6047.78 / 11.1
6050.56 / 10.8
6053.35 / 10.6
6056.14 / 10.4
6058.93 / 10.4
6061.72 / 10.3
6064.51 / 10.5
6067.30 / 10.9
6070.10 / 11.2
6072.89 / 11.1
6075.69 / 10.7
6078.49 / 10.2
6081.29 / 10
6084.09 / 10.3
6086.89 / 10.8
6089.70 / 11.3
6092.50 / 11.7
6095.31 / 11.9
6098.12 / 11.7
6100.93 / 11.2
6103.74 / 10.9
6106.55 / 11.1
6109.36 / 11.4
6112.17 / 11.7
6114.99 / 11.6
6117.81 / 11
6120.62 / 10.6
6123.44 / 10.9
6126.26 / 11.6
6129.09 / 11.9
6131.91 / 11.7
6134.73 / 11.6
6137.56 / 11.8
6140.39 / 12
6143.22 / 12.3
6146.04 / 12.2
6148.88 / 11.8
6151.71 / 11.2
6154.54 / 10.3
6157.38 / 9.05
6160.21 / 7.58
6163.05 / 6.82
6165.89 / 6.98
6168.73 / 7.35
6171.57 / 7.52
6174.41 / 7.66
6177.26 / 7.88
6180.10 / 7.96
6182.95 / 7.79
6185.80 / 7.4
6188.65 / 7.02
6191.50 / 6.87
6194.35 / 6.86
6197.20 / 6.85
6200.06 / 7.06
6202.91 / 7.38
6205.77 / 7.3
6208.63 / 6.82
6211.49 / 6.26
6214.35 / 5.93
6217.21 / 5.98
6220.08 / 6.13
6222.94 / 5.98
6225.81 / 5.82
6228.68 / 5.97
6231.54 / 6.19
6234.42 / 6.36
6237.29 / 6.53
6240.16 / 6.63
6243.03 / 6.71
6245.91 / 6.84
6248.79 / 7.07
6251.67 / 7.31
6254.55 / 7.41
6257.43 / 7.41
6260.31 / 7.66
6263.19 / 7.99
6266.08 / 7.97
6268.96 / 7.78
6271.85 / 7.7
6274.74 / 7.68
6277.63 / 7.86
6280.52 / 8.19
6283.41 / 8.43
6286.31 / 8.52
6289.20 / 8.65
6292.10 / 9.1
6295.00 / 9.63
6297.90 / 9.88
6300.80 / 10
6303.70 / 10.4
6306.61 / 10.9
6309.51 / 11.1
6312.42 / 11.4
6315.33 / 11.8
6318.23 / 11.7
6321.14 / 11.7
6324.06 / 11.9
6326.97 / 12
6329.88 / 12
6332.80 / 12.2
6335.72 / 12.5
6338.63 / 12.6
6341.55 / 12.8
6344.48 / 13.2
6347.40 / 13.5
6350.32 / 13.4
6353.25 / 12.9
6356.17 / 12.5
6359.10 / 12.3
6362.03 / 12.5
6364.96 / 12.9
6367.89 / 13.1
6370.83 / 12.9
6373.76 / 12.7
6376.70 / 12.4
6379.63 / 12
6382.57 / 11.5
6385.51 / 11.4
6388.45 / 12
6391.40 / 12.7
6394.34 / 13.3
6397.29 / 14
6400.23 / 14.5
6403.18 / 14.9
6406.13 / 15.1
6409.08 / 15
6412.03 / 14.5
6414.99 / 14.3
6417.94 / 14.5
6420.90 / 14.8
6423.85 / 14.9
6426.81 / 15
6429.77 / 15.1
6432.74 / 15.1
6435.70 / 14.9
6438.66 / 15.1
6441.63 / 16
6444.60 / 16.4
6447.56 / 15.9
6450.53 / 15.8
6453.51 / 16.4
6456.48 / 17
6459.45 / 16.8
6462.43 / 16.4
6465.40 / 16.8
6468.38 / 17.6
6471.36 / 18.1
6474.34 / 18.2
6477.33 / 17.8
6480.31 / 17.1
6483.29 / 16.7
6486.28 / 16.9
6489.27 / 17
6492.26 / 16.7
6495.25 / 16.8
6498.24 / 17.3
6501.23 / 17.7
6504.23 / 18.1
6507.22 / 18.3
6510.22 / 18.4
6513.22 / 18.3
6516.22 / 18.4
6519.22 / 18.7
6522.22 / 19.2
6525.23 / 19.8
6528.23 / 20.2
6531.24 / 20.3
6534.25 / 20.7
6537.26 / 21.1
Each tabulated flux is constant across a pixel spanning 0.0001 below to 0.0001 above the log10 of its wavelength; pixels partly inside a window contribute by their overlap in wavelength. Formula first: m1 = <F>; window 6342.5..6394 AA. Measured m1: 12.6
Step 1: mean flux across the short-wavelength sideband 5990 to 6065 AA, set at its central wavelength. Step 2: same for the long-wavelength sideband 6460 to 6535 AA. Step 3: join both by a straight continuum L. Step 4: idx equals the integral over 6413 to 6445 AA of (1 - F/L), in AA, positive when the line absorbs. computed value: 3.3 AA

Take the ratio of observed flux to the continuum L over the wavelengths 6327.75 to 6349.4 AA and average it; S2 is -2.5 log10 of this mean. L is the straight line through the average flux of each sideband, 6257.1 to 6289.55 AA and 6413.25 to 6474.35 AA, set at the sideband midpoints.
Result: -0.15 mag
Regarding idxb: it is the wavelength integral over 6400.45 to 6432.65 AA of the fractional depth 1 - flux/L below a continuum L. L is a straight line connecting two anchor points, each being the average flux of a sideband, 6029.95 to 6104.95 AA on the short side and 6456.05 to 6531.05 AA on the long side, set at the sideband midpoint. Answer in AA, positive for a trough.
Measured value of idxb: 3.4 AA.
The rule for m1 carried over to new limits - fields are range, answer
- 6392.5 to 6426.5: 14.5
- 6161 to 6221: 7.05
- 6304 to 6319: 11.3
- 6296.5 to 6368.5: 12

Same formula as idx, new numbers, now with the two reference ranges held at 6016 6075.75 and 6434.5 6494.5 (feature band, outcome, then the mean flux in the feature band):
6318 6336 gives 3.2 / 12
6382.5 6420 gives 4.7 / 13.8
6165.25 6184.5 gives 7.3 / 7.61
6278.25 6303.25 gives 8.9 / 9.07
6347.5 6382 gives 5.6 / 12.7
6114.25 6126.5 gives 0.4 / 11.1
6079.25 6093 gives 0.3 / 10.7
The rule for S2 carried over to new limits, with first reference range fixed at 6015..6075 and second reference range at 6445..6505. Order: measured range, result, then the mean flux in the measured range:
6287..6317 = 0.364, 10.3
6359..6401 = 0.223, 12.7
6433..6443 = 0.079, 15.3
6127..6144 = -0.012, 11.9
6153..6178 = 0.467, 7.92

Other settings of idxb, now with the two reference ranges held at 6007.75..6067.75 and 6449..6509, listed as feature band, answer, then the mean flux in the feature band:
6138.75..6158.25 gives 0.7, 11.3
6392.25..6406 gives 1.5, 14.2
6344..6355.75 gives 1.5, 13.2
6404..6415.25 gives 0.9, 14.8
